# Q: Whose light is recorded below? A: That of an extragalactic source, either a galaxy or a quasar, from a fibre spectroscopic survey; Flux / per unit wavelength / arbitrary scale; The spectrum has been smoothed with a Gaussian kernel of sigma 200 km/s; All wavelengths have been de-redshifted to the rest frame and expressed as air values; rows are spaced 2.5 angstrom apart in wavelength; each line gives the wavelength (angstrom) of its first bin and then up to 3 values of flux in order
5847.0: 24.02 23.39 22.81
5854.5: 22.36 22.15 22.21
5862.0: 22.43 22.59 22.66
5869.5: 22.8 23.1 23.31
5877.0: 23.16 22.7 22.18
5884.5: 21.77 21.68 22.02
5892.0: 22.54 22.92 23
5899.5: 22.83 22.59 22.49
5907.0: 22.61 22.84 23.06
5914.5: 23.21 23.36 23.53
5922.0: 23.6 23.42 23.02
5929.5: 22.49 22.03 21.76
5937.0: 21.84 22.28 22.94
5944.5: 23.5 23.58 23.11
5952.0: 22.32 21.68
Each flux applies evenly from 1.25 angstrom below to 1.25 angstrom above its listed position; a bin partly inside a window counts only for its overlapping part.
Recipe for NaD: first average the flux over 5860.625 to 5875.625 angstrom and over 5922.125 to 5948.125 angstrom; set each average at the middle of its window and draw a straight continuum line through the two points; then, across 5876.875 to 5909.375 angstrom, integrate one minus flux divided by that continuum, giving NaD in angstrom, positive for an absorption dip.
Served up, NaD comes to 0.4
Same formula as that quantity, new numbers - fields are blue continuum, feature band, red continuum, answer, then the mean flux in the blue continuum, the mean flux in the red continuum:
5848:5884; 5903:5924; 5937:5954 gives -0.3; 22.7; 22.8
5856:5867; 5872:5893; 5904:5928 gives 0.2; 22.4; 23.1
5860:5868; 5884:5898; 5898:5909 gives 0.2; 22.5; 22.7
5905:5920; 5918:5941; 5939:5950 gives 0.4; 23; 23.1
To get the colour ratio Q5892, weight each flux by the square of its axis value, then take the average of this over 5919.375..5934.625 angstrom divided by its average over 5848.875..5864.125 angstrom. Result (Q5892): 1.0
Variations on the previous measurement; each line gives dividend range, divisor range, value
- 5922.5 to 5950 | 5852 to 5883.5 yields 1.03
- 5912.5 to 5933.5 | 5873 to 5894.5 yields 1.04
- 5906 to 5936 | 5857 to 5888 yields 1.03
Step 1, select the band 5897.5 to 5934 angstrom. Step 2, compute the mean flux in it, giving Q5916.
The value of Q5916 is 22.9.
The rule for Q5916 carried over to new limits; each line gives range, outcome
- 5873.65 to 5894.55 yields 22.4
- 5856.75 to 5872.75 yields 22.6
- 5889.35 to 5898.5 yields 22.7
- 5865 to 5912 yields 22.6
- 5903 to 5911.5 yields 22.7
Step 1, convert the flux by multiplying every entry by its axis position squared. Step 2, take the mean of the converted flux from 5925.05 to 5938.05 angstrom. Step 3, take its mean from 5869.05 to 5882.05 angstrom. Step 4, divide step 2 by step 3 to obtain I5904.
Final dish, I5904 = 0.99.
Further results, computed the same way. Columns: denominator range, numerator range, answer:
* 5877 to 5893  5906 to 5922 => 1.05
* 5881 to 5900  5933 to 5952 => 1.03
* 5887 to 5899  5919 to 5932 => 1.04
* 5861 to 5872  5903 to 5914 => 1.02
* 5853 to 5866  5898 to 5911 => 1.03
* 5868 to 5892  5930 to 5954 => 1.02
